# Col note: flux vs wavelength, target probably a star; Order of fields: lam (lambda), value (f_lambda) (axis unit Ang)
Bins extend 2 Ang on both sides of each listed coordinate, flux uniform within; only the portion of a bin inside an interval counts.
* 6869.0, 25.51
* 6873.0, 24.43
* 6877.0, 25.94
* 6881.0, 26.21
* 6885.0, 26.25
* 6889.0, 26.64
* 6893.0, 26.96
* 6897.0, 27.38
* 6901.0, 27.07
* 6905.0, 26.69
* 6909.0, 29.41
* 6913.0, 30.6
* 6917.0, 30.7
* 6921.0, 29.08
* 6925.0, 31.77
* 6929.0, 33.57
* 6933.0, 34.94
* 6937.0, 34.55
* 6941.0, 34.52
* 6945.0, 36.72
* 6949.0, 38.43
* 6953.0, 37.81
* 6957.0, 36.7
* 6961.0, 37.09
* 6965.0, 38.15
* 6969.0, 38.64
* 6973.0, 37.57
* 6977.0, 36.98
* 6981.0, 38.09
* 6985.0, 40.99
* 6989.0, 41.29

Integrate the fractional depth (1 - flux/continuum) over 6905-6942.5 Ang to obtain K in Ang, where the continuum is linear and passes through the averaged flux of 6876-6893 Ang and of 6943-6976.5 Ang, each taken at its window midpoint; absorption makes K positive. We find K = 0.5 Ang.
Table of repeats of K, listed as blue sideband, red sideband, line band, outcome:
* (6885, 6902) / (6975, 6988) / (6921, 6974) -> -2.5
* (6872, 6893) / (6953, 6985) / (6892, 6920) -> 0.8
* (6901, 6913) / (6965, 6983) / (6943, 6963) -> -1.4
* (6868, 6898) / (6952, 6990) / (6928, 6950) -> -1.0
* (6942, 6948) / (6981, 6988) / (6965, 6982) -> 0.6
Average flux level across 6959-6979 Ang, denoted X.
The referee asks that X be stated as 37.7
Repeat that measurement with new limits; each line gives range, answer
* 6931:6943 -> 34.7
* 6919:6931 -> 31.5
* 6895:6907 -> 27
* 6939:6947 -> 35.6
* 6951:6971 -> 37.7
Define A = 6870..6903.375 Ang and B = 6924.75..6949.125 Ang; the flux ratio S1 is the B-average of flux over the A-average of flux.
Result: 1.3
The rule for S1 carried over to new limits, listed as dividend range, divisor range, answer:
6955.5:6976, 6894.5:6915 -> 1.33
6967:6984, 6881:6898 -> 1.42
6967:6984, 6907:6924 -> 1.26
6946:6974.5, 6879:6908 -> 1.41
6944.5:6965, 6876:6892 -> 1.42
